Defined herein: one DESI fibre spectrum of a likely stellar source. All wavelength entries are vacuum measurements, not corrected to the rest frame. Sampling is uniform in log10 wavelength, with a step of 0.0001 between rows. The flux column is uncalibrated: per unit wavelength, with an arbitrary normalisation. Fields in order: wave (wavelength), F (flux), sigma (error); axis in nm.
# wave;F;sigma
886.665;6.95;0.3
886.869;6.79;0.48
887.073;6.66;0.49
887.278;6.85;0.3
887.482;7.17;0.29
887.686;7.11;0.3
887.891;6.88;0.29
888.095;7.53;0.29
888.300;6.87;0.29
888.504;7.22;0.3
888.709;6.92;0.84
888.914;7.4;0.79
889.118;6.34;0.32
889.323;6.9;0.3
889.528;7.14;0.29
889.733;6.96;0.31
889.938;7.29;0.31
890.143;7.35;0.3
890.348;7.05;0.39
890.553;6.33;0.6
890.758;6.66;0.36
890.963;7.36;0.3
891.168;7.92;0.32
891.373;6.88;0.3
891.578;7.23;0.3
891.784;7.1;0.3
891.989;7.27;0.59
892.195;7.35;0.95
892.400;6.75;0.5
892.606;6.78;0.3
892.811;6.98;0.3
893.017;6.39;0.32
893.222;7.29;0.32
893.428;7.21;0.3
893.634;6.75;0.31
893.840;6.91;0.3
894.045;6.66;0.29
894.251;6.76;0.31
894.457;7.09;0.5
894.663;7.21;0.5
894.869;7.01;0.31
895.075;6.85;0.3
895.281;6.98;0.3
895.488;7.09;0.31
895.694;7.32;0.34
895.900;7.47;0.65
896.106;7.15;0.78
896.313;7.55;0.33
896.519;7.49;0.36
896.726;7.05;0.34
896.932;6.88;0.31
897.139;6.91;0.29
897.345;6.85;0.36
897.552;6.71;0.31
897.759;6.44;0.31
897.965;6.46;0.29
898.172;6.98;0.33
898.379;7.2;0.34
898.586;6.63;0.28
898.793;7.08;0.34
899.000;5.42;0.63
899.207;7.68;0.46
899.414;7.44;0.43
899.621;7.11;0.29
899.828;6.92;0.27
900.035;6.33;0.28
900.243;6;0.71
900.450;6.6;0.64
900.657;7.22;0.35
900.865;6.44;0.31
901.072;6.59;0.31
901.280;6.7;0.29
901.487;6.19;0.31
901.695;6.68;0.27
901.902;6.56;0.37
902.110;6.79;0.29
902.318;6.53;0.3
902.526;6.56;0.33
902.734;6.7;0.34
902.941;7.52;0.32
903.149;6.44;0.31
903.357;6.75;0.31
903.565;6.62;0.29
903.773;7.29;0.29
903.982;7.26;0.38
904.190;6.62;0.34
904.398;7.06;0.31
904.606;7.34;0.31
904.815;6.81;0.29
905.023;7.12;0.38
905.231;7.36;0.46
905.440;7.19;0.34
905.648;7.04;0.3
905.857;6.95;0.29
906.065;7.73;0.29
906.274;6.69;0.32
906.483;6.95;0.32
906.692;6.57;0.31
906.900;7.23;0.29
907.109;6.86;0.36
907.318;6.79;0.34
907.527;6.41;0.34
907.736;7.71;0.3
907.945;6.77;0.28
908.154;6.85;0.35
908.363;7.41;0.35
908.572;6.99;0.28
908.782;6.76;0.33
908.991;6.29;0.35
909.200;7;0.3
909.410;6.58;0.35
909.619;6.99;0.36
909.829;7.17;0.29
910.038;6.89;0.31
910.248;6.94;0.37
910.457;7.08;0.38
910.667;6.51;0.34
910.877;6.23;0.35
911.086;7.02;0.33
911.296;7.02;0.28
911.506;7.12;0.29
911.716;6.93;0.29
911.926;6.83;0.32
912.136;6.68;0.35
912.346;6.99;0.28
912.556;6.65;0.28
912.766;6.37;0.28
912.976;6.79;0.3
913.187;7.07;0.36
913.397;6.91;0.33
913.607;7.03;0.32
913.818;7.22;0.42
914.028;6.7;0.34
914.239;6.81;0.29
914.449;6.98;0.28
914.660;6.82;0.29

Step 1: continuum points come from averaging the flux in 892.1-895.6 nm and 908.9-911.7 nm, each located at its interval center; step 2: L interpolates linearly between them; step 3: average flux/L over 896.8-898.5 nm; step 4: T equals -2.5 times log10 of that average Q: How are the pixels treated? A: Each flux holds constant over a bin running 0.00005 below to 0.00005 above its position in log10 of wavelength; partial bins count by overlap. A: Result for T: 0.02 mag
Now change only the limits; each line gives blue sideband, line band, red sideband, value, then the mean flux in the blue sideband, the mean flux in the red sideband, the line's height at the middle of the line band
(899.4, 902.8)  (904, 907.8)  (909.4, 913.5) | -0.045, 6.65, 6.84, 6.74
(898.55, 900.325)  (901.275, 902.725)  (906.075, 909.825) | 0.036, 6.75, 6.9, 6.79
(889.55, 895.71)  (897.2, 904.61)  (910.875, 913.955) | 0.031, 7.02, 6.88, 6.96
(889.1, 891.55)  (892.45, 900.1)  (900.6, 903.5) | -0.014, 7.05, 6.68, 6.86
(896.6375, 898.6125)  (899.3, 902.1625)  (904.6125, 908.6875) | 0.033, 6.82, 7.03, 6.89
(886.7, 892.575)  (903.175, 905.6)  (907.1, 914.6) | -0.015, 7.04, 6.87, 6.92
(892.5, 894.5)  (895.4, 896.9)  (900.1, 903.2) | -0.076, 6.88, 6.63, 6.8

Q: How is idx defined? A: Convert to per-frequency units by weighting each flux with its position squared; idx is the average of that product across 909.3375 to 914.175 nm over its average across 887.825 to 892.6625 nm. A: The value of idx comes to 1.0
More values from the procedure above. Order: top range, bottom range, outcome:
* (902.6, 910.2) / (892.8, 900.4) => 1.03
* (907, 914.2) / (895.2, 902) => 1.03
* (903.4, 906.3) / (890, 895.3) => 1.04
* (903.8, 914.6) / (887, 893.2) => 1.03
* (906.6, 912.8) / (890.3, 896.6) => 1.01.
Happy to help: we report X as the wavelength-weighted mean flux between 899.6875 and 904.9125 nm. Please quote 6.74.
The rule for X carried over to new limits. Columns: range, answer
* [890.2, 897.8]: 7.03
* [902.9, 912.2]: 6.94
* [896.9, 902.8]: 6.71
